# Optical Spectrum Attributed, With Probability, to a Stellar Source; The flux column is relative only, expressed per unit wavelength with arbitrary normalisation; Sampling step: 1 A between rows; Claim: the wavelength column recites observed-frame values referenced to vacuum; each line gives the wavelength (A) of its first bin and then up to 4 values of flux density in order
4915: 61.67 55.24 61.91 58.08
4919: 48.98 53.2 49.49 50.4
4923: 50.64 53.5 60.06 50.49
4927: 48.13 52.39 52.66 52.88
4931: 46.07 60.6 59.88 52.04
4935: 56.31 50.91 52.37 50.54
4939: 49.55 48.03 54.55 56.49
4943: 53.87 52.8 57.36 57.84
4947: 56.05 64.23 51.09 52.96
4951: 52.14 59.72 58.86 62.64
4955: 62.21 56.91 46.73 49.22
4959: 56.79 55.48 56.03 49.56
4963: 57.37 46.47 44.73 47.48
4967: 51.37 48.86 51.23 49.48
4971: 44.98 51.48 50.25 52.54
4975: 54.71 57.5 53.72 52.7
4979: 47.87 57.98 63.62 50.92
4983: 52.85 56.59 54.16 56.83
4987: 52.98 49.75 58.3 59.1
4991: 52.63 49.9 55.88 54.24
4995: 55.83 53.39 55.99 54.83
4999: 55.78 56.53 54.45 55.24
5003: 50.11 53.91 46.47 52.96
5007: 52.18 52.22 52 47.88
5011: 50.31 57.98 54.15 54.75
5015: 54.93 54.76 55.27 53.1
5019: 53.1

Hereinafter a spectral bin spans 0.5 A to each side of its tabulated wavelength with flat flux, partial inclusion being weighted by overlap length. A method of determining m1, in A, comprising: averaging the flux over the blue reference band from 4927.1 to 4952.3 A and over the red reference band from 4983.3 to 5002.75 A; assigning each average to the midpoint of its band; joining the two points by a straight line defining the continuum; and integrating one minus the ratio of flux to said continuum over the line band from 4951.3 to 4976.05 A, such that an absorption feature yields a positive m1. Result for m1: 0.7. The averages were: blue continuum 54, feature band 52.8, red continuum 54.8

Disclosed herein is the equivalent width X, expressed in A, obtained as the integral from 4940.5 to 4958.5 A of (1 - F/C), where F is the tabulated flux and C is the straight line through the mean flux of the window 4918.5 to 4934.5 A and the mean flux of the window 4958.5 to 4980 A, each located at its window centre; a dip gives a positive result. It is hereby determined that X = -1.32 A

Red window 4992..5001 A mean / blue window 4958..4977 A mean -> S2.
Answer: 1.07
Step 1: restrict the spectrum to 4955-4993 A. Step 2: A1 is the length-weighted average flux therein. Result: 52.8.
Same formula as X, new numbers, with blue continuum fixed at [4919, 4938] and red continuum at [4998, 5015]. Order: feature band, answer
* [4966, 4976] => 0.4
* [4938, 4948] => -0.3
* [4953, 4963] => -0.5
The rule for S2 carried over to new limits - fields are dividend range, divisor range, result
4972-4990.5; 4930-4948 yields 1.01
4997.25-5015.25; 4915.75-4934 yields 0.99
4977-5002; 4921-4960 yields 1.01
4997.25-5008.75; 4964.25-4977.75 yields 1.05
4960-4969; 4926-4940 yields 0.97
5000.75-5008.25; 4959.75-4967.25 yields 1.02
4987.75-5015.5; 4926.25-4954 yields 0.99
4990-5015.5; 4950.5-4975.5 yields 1.02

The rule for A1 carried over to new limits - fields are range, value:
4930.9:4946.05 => 53.8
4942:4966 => 54.7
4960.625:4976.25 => 50.7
